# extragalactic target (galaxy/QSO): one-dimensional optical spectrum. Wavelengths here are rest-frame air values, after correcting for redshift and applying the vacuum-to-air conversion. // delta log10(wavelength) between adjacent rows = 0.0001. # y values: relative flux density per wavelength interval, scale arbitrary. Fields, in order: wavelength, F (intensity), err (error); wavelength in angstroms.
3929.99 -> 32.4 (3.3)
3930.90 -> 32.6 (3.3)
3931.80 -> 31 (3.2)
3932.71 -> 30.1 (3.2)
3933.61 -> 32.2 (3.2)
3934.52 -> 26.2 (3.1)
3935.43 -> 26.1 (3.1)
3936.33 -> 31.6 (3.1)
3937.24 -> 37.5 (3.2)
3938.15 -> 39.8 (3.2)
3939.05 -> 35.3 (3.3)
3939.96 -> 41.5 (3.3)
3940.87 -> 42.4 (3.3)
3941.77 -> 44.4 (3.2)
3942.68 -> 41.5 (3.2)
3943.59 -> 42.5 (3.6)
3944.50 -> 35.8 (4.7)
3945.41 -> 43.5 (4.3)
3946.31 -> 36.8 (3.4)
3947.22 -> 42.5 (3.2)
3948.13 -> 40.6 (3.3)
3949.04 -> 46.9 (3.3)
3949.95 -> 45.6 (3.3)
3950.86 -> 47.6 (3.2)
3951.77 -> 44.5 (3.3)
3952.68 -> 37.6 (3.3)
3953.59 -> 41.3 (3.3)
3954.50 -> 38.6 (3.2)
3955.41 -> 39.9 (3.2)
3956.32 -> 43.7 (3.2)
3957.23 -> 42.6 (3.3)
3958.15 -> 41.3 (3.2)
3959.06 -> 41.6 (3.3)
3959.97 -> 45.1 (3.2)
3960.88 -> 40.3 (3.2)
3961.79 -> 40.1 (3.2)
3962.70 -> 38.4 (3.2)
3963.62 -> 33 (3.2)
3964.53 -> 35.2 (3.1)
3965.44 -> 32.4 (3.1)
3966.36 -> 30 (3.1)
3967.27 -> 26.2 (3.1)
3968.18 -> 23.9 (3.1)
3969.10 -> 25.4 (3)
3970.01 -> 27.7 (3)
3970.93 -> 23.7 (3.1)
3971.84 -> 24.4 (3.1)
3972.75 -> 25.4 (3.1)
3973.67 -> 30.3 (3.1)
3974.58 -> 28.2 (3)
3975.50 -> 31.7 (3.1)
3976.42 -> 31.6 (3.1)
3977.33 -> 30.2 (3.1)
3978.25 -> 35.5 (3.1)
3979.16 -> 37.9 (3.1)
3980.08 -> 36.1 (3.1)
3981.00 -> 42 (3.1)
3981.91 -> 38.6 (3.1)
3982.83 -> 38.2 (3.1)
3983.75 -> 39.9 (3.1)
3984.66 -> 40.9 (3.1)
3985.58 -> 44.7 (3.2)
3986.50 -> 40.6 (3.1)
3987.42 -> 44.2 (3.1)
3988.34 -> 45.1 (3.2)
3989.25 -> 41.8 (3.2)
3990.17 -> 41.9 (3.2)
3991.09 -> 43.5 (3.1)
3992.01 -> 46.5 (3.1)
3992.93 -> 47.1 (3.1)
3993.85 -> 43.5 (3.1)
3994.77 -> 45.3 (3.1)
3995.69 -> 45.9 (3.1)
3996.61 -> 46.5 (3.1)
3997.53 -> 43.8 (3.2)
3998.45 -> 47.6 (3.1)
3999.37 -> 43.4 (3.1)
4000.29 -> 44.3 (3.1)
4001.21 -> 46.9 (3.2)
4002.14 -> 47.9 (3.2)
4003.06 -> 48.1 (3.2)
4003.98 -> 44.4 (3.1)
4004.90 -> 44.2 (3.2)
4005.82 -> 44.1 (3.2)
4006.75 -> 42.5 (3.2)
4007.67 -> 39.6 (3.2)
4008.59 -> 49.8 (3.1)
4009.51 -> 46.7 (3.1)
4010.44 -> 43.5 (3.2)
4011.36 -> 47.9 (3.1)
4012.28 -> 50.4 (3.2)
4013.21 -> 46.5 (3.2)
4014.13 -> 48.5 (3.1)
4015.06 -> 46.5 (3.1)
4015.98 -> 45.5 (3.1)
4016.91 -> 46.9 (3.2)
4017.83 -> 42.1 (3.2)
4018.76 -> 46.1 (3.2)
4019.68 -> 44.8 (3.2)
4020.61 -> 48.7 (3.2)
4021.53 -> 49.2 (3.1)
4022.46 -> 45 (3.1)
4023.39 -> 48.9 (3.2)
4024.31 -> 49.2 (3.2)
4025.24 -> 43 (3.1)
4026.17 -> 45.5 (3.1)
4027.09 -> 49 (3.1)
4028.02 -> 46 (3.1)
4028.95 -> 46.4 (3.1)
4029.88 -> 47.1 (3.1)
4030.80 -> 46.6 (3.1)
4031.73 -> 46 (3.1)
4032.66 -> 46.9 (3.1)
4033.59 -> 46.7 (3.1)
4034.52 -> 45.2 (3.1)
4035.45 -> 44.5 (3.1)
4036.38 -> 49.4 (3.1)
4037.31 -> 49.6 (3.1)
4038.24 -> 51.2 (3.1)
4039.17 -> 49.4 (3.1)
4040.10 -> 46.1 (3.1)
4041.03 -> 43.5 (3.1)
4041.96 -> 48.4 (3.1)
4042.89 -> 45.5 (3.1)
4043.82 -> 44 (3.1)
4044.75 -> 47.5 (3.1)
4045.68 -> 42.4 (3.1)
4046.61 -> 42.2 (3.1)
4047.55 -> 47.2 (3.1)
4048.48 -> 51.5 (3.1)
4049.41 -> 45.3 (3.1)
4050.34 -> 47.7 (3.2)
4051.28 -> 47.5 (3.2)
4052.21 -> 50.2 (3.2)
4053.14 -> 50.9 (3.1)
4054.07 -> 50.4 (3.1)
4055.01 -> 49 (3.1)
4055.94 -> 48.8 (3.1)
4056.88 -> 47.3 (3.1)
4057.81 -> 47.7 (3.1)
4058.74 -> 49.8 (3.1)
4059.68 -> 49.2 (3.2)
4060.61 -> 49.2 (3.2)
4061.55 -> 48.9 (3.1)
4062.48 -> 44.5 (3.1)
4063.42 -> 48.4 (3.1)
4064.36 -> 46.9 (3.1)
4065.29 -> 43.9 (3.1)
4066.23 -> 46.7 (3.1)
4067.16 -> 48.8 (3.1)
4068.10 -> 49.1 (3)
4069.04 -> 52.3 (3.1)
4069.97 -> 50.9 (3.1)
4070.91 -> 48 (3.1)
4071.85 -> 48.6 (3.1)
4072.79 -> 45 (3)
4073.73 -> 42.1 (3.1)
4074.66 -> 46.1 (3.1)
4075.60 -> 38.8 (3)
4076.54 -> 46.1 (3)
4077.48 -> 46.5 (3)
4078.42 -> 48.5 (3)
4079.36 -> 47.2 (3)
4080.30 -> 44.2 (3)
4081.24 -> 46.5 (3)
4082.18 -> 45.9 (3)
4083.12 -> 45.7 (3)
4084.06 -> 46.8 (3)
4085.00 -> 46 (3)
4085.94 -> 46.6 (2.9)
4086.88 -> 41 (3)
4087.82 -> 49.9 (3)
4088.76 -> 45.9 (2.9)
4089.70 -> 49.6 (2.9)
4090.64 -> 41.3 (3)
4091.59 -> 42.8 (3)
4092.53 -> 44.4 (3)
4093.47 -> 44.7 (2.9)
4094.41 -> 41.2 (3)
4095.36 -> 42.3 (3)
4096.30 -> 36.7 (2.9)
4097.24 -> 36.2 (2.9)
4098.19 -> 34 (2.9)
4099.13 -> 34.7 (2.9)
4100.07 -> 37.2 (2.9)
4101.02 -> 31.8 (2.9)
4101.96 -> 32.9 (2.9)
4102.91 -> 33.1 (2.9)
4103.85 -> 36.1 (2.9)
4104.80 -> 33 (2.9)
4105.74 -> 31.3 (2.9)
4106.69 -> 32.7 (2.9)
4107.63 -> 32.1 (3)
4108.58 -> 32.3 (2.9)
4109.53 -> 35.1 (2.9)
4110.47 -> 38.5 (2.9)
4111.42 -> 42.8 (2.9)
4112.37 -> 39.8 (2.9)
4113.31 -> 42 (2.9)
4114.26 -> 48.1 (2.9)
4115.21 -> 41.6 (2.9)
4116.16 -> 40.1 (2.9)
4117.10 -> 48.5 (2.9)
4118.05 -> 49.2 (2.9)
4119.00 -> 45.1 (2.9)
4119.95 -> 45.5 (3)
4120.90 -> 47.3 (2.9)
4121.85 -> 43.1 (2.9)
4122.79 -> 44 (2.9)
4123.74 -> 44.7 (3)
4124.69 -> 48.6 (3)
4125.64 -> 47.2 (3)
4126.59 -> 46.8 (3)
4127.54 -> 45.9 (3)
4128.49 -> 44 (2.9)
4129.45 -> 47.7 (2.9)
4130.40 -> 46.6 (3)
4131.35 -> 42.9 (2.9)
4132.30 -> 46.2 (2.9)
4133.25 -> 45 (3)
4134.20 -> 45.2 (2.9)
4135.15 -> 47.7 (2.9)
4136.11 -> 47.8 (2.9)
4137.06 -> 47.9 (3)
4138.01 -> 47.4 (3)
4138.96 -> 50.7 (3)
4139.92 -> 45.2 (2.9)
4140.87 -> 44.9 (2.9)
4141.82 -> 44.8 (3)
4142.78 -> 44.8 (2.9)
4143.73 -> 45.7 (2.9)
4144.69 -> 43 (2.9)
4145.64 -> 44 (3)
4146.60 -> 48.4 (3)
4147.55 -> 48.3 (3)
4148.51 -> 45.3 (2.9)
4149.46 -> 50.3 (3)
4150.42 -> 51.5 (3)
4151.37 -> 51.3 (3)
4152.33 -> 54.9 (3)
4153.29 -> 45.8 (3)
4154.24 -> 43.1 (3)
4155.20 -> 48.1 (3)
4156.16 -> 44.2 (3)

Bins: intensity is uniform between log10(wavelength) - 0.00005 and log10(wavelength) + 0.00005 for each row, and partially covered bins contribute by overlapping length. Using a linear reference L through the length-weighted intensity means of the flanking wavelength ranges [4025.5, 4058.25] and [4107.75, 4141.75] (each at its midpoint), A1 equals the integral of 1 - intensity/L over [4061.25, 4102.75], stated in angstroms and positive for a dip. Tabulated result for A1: 1.7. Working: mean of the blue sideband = 47.2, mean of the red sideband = 44.6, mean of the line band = 44.1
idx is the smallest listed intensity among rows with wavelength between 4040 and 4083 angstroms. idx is 38.8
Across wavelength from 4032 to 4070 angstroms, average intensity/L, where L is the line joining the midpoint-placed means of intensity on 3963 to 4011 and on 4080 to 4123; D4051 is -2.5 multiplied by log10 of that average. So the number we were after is -0.19 mag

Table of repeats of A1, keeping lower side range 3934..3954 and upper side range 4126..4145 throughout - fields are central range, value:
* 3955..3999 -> 3.3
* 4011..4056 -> -4.7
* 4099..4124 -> 3.2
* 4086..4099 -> 0.7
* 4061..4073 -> -1.1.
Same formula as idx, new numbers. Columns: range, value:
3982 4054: 38.2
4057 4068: 43.9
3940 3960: 35.8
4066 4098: 36.2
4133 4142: 44.8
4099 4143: 31.3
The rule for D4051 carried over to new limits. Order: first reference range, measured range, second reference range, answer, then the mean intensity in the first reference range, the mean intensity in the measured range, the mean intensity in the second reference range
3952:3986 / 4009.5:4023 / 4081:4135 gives -0.23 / 35.3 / 46.5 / 42.1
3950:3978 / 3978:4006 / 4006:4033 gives -0.07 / 34.9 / 43.3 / 46.3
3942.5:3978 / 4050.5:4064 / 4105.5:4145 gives -0.19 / 36.3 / 48.6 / 43.9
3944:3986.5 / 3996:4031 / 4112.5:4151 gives -0.17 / 36.7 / 46.1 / 46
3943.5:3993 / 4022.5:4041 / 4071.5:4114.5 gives -0.19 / 37.7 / 47.1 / 41.1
